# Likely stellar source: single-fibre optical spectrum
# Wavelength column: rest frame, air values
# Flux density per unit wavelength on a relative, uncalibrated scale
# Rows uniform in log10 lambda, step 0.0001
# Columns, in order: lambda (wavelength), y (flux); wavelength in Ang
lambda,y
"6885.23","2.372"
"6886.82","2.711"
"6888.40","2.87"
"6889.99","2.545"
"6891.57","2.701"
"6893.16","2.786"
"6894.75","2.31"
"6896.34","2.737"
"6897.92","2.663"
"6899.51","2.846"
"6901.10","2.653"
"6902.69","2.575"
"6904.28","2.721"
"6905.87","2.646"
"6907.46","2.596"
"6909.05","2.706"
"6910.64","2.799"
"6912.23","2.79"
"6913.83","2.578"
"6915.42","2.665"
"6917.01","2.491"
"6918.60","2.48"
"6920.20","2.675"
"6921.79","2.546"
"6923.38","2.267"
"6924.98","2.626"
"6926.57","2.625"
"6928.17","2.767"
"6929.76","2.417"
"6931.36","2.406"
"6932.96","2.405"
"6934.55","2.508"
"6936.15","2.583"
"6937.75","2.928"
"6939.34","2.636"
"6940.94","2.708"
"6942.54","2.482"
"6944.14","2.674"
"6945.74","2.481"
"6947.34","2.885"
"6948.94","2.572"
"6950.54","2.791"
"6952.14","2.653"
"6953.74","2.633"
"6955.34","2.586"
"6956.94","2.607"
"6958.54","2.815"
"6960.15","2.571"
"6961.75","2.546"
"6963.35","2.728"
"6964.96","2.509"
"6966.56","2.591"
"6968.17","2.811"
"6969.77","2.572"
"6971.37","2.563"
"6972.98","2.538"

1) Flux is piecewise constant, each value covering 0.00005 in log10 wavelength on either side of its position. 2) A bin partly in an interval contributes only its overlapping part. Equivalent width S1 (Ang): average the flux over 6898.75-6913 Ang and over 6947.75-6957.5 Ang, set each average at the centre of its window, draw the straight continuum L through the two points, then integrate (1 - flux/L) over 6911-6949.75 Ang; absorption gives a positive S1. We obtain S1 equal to 1.2 Ang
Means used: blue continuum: 2.7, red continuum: 2.65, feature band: 2.59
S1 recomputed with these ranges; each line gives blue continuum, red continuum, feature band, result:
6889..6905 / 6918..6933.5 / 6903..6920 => -0.4 Ang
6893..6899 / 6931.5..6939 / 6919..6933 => 0.4 Ang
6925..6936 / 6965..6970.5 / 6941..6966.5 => -0.4 Ang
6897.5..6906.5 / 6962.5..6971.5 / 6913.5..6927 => 0.6 Ang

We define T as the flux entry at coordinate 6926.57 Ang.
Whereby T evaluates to 2.625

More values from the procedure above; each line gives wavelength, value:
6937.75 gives 2.928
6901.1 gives 2.653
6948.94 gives 2.572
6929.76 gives 2.417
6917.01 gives 2.491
